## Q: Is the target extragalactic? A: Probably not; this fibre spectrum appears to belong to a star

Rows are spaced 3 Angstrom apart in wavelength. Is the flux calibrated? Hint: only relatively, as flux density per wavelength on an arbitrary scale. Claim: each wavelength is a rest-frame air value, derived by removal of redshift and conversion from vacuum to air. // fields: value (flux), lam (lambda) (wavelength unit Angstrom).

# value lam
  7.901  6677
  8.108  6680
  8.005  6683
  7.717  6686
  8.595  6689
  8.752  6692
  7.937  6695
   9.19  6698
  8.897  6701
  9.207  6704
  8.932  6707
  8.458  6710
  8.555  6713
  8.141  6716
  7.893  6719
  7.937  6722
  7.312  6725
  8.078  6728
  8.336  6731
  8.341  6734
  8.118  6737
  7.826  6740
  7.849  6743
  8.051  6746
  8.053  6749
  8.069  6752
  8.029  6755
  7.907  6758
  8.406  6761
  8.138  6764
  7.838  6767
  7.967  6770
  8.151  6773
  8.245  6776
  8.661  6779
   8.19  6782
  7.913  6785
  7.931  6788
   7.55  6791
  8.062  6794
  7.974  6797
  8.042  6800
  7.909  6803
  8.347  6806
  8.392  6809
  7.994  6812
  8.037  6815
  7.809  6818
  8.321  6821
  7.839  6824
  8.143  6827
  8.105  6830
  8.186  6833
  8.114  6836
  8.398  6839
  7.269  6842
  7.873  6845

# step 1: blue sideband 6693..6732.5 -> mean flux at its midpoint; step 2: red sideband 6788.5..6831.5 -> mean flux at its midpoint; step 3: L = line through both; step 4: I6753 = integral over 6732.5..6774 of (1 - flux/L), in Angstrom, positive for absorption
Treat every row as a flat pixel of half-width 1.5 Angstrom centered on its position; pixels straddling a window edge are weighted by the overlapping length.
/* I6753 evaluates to 0.93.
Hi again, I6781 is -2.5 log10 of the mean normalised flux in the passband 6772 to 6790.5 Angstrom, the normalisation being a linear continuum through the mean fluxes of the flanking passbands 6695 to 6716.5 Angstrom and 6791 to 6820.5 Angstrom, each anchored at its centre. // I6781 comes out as 0.01 mag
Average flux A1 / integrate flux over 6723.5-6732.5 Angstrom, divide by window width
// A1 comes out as 7.91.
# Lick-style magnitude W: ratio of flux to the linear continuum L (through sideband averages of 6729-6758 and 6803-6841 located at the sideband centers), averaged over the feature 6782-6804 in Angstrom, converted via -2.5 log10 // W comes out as 0.02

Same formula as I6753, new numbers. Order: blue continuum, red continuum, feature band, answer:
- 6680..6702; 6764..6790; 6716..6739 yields 0.8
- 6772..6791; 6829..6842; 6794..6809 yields 0.0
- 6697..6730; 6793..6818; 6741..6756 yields 0.5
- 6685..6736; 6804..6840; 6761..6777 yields 0.3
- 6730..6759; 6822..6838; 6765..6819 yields 0.1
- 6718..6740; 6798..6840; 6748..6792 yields -0.2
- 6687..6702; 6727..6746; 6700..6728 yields 0.1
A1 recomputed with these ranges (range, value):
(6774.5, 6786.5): 8.25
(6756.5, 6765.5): 8.15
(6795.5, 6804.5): 7.98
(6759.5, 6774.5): 8.1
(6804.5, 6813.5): 8.24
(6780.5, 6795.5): 7.93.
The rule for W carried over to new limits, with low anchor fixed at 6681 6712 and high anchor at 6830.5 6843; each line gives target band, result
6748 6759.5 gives 0.04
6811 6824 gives 0.01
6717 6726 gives 0.09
